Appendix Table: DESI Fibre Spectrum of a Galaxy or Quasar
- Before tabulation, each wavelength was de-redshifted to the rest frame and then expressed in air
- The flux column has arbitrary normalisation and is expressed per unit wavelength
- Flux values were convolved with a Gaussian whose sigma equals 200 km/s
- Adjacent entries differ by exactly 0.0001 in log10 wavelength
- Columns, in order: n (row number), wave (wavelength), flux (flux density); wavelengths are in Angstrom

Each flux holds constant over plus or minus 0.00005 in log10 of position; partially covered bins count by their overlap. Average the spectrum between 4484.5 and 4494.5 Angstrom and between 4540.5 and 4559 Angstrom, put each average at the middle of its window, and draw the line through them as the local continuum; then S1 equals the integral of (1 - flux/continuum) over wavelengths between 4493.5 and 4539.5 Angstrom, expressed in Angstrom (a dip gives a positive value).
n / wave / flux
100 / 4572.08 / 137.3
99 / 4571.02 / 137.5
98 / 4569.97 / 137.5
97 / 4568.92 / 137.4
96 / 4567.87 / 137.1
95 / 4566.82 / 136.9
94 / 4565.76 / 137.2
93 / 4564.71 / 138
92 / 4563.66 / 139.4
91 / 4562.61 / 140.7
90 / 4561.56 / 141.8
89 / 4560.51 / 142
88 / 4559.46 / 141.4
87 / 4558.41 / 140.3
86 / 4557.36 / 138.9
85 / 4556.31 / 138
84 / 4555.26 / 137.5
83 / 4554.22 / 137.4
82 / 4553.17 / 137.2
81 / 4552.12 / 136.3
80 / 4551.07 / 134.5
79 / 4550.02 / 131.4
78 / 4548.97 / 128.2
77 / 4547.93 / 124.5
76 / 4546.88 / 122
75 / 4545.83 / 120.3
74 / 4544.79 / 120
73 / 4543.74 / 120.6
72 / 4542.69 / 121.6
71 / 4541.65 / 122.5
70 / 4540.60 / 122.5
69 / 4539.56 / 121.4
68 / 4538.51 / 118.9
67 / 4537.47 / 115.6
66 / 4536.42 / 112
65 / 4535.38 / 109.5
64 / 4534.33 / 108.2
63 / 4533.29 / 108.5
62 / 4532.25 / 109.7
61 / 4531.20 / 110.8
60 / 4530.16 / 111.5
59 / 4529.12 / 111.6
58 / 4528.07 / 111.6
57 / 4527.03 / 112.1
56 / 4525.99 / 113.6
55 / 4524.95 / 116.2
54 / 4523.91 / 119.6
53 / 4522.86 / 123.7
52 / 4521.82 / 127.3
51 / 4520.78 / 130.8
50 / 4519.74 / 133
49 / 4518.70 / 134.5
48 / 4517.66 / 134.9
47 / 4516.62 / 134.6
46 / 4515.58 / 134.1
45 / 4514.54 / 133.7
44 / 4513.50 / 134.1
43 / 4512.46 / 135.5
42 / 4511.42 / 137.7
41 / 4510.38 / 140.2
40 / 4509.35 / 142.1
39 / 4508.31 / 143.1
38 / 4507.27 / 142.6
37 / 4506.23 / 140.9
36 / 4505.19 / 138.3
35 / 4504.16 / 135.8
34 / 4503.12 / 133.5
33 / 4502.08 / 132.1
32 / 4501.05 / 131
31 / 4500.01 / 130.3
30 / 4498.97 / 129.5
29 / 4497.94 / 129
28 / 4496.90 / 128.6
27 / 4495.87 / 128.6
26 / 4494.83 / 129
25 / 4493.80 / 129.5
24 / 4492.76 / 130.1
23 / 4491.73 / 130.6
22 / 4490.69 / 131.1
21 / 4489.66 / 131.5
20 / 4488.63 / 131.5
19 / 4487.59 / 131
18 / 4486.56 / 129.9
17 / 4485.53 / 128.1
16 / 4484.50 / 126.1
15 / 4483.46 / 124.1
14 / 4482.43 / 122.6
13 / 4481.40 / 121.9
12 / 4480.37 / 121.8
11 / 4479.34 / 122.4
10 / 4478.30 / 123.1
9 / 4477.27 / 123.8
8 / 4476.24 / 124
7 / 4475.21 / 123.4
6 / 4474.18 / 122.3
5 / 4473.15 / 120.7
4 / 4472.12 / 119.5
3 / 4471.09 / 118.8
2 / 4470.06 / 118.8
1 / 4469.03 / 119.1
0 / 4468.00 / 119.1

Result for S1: 1.3 Angstrom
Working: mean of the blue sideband 130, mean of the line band 126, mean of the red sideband 130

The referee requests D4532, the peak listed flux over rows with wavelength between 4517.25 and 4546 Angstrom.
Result 134.9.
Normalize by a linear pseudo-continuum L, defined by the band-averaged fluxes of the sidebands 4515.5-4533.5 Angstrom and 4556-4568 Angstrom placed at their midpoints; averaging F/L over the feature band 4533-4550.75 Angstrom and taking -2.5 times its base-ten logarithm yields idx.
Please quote 0.09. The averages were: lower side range 121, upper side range 139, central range 120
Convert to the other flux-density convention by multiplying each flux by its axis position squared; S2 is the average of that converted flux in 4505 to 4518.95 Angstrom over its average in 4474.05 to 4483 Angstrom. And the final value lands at 1.1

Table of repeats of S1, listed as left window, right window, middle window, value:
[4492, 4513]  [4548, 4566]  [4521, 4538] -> 2.7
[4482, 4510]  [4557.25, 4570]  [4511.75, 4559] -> 4.0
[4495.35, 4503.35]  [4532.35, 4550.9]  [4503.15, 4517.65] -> -1.2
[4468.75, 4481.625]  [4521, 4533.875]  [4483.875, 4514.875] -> -3.8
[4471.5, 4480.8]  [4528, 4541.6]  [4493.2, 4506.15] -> -1.4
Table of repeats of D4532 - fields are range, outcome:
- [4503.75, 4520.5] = 143.1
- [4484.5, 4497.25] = 131.5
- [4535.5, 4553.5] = 137.2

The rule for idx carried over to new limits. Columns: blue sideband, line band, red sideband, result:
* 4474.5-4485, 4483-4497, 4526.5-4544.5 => -0.066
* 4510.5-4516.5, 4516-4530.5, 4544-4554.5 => 0.092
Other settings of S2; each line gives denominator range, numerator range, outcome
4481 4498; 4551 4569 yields 1.11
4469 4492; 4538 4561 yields 1.07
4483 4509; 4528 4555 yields 0.93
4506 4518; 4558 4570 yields 1.03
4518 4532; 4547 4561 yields 1.15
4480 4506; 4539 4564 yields 1.04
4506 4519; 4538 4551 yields 0.91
